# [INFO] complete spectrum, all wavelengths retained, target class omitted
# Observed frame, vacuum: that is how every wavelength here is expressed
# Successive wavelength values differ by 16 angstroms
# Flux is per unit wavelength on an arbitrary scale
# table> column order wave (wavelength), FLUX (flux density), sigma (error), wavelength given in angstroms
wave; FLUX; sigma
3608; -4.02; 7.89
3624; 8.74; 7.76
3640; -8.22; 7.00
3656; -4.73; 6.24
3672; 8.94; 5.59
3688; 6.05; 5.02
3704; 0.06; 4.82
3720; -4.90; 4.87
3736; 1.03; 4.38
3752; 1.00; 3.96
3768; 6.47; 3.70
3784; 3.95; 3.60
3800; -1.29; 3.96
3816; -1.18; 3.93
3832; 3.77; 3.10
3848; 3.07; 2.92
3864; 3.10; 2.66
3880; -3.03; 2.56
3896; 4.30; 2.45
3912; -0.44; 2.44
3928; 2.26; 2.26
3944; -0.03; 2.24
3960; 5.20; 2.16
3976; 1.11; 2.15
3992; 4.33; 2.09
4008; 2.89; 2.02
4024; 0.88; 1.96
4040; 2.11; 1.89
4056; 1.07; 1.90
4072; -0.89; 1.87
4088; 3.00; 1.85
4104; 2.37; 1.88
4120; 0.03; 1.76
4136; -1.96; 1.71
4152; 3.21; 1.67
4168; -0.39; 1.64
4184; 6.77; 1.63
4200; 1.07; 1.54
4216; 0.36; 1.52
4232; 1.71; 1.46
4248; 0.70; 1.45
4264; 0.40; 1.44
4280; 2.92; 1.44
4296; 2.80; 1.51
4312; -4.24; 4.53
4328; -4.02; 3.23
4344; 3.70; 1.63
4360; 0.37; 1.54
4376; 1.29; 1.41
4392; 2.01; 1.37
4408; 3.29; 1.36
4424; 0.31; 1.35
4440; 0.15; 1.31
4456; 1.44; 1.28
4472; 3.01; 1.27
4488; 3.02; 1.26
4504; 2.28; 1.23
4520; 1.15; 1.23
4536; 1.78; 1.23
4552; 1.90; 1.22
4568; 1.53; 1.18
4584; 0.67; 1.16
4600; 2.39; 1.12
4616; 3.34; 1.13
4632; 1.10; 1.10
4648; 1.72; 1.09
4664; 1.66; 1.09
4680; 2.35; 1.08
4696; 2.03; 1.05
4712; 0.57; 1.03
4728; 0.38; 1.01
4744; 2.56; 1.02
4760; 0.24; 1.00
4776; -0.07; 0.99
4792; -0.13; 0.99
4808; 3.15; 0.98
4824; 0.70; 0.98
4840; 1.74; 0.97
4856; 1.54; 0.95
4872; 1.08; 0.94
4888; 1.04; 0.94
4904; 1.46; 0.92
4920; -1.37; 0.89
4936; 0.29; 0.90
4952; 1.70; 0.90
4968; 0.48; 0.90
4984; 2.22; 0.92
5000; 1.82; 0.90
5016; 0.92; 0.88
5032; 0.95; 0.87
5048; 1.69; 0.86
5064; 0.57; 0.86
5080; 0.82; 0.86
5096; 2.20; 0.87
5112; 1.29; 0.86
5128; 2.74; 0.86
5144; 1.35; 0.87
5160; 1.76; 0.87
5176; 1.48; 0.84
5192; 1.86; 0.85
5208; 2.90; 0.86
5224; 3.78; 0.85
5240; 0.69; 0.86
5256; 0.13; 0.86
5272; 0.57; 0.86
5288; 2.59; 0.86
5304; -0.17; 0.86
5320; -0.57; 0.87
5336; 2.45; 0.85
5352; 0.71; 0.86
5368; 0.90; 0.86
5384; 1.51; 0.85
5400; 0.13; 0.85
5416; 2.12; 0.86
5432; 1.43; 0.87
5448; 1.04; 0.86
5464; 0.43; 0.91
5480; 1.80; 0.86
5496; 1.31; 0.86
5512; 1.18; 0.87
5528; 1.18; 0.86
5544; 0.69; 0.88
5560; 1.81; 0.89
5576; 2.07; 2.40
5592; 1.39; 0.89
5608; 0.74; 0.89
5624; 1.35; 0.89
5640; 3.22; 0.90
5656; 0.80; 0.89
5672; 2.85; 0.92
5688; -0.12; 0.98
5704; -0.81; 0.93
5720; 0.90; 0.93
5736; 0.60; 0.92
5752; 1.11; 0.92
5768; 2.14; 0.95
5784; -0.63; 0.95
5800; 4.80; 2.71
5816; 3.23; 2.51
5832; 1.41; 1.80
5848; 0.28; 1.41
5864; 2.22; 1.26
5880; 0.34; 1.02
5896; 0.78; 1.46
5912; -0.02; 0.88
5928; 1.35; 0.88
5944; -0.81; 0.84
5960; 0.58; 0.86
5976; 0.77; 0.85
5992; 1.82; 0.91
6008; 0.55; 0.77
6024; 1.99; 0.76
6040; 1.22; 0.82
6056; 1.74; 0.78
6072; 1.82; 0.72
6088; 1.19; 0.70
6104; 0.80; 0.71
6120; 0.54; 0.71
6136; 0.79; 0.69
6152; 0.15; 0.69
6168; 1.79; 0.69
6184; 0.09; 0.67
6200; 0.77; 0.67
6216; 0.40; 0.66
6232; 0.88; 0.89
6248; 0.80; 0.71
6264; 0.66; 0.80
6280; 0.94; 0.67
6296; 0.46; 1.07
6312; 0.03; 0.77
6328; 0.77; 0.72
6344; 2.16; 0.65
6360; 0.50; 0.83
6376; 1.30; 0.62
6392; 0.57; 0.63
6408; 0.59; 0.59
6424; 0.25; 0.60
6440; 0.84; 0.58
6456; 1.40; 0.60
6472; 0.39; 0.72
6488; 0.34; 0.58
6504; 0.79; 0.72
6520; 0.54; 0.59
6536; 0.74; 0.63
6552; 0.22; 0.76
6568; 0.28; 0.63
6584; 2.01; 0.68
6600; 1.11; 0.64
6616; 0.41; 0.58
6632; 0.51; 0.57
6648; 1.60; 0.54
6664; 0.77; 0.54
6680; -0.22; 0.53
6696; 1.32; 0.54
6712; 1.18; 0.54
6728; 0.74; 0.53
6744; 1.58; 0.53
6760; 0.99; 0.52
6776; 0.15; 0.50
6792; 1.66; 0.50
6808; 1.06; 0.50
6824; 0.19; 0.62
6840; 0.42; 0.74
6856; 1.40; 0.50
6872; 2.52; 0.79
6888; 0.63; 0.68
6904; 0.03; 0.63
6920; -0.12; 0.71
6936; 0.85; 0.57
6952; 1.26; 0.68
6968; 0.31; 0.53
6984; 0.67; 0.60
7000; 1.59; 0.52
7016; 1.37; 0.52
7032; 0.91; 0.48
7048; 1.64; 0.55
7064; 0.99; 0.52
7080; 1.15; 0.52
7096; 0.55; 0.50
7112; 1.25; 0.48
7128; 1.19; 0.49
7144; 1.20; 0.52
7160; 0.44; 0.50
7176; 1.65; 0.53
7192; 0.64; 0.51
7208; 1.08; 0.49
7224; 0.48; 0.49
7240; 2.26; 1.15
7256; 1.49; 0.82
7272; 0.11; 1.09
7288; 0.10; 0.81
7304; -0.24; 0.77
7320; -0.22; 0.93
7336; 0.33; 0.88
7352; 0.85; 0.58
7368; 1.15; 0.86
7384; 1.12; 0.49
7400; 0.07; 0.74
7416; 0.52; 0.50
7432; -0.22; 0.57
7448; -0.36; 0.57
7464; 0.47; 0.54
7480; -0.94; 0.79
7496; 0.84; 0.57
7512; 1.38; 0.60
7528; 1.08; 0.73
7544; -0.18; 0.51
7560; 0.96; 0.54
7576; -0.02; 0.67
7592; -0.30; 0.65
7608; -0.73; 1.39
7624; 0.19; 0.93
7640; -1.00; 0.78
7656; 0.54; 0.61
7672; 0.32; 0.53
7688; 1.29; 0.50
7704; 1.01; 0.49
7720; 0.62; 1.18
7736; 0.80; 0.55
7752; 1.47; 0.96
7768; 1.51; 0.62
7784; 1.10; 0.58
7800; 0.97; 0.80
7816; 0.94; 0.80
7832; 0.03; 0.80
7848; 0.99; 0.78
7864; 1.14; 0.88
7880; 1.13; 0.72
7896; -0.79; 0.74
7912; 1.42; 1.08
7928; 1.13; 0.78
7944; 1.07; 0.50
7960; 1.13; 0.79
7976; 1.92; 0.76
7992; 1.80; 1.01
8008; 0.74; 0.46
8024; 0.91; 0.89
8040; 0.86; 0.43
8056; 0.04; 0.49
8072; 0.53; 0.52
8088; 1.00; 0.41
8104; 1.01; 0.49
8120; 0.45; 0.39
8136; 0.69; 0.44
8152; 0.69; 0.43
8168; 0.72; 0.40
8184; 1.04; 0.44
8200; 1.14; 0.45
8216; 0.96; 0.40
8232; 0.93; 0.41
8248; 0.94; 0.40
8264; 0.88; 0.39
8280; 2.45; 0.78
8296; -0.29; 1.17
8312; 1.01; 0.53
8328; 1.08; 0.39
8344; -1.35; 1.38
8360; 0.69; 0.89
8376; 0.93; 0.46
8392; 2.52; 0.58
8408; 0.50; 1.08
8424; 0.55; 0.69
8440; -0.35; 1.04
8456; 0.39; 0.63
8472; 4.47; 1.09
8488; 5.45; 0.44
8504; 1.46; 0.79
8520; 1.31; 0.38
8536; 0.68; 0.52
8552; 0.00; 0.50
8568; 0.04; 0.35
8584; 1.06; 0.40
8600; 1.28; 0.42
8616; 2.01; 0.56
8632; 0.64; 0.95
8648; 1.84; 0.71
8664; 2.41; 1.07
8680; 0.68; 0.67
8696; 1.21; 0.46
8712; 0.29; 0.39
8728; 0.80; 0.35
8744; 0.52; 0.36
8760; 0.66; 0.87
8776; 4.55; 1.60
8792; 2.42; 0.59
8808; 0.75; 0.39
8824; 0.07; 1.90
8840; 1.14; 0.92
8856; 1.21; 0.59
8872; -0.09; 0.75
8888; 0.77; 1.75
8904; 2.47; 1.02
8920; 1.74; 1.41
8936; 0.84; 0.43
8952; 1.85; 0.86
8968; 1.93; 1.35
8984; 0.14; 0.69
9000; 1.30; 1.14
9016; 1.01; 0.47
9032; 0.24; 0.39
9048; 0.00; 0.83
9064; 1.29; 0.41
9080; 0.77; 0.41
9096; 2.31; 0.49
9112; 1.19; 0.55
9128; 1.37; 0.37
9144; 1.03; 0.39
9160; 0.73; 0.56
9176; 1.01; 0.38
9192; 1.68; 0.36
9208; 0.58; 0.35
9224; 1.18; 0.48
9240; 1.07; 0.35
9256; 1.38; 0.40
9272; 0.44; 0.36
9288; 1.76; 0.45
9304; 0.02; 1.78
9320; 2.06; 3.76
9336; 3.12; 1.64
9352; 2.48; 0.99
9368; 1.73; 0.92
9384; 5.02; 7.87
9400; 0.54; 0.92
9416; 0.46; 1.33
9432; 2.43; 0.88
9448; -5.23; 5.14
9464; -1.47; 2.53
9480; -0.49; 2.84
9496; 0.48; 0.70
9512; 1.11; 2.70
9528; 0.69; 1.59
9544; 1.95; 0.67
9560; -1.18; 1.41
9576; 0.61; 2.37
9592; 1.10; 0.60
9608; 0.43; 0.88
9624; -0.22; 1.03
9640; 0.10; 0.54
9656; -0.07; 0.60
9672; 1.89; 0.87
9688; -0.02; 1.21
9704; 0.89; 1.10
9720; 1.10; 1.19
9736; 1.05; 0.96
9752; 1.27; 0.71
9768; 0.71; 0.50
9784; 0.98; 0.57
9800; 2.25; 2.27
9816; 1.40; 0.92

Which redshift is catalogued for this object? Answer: 1.27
